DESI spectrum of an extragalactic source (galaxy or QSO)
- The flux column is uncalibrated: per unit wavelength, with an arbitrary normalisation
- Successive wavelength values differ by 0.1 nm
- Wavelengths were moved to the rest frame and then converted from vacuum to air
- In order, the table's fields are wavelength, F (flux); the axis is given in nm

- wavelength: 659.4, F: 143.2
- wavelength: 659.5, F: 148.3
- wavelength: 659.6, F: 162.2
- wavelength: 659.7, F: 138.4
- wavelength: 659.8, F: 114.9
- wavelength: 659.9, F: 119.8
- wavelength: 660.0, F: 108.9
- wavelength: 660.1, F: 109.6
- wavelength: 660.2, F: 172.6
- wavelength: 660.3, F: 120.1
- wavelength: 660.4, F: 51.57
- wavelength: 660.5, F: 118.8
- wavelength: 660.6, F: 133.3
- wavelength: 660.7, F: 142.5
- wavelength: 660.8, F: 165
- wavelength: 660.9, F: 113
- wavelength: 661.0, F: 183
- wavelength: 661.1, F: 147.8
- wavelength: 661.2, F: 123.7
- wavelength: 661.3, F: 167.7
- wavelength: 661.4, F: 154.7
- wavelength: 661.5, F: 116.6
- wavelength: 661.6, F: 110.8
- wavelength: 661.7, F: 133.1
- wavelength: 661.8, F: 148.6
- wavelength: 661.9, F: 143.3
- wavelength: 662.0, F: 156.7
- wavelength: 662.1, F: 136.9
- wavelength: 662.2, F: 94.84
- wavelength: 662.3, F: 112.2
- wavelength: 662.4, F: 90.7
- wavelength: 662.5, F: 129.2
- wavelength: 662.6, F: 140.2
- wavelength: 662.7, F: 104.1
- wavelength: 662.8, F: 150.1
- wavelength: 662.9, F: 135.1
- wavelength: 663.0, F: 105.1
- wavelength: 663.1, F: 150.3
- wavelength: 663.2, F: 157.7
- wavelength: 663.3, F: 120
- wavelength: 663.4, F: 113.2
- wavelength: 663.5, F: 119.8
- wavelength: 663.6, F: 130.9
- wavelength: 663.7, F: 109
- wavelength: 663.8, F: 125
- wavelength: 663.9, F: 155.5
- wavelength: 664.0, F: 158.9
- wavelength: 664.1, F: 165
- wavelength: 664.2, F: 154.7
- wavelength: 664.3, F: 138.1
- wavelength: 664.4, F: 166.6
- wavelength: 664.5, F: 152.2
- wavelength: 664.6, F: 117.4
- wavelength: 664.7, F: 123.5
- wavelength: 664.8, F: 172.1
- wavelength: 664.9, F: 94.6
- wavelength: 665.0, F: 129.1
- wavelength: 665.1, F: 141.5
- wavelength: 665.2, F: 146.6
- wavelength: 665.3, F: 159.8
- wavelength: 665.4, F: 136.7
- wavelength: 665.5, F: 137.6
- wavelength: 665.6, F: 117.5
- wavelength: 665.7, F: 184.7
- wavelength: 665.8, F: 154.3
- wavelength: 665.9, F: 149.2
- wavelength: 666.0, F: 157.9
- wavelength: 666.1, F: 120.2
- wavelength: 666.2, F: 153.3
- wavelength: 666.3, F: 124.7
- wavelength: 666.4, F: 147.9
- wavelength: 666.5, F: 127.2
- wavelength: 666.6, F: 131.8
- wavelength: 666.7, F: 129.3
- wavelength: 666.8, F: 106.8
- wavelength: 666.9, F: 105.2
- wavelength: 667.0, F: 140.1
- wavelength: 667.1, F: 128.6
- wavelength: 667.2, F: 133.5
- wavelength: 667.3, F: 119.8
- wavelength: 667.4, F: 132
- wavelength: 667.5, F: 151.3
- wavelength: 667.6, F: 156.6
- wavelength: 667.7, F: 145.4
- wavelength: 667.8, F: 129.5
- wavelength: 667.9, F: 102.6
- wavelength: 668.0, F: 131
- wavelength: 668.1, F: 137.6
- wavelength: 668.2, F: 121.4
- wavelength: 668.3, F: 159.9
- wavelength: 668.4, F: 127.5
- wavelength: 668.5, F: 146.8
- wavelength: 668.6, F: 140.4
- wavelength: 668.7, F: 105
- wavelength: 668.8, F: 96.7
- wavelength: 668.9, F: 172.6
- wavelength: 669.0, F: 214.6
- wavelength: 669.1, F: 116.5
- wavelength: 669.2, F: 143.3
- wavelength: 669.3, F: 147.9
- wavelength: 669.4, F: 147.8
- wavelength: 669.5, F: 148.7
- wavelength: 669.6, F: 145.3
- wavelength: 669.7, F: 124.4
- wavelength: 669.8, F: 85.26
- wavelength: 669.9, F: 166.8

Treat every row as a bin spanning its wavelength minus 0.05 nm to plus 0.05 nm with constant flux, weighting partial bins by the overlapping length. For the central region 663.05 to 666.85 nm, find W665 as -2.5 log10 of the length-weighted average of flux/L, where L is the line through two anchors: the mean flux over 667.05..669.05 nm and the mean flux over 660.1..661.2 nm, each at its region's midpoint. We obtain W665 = -0.03 mag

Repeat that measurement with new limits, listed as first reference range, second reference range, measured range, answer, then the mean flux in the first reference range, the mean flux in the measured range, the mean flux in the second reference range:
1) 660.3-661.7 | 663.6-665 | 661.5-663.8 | 0.08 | 133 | 127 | 140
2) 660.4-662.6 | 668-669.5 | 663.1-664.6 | -0.04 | 133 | 140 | 141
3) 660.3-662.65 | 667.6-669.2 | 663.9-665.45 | -0.08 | 131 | 144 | 137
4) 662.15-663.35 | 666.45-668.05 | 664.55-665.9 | -0.11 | 124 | 140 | 129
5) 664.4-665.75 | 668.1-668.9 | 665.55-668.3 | 0.00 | 140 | 135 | 132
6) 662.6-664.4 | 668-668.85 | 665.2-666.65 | -0.08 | 136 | 143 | 130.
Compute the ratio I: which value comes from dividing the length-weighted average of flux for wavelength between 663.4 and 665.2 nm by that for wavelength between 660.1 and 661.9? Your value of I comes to 1.0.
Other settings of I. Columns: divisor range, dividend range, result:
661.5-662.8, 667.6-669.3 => 1.10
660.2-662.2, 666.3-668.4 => 0.97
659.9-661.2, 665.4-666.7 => 1.09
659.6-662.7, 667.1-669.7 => 1.06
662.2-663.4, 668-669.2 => 1.12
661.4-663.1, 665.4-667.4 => 1.06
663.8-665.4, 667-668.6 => 0.94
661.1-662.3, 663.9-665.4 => 1.07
